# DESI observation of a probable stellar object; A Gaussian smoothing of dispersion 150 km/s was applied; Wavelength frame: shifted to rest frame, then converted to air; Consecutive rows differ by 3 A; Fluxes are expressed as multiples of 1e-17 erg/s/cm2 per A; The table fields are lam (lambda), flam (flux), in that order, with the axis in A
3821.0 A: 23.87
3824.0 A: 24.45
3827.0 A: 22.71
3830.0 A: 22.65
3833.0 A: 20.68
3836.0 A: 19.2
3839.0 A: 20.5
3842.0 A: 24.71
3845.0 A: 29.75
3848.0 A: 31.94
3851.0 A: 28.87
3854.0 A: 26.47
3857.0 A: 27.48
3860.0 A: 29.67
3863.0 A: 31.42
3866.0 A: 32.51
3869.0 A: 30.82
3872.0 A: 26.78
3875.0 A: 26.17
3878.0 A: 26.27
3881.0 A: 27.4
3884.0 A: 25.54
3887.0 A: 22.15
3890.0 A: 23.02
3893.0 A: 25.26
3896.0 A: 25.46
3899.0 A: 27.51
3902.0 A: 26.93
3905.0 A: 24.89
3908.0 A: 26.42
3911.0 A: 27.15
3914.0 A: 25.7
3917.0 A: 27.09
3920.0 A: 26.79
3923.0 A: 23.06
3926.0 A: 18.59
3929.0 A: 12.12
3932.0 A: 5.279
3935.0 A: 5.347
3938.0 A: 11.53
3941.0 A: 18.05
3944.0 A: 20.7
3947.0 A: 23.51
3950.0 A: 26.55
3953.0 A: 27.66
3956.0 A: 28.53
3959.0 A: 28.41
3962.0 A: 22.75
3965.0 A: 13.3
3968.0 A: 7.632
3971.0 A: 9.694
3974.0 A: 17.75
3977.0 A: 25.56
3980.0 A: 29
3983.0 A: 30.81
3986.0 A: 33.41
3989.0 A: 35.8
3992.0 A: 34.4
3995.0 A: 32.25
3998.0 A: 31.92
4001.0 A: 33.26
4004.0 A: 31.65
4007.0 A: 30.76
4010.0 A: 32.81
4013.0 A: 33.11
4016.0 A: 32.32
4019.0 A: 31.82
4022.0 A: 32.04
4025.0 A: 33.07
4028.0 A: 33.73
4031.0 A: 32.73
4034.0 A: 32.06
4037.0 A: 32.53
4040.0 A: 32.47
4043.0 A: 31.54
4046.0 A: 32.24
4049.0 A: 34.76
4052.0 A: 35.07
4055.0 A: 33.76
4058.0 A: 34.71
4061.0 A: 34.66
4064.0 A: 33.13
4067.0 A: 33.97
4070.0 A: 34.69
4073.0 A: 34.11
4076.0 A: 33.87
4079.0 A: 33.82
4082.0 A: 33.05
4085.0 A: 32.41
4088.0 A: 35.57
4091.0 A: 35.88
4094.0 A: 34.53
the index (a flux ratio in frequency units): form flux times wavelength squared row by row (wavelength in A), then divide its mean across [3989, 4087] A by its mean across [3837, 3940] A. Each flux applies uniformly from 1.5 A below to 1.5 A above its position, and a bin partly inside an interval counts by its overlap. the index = 1.47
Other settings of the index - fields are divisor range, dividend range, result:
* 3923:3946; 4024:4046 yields 2.45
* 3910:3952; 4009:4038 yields 1.76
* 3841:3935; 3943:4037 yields 1.18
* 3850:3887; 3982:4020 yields 1.25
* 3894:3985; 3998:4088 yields 1.62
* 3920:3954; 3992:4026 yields 1.89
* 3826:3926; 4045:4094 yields 1.44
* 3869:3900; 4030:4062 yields 1.40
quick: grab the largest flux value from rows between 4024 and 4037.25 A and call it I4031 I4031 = 33.73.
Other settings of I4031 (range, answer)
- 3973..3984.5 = 30.81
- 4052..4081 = 35.07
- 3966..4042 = 35.8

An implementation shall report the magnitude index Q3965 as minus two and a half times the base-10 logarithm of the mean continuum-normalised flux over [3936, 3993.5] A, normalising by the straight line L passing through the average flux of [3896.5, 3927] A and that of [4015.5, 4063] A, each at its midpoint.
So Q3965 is 0.23 mag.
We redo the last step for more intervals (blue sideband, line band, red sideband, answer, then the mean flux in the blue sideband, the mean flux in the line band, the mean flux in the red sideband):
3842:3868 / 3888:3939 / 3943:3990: 0.24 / 29.5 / 21.4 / 23.7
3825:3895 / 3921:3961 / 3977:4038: 0.46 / 26.2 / 19.3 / 32.3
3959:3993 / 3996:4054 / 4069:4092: -0.15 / 23.7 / 32.6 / 34.1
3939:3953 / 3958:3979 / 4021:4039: 0.37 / 22.4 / 17.9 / 32.7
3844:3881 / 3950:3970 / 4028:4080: 0.41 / 28.9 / 21.5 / 33.5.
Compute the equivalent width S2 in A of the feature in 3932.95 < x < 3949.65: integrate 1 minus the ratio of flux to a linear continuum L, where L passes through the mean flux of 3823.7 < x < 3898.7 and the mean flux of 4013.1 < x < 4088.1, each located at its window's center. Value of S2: 7.4 A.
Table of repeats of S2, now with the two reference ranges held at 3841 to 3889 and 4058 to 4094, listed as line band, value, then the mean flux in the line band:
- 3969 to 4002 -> 3.6 A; 28.1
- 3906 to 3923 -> 1.8 A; 26.3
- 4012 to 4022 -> 0.0 A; 32.3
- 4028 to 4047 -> 0.4 A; 32.4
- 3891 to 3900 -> 0.9 A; 25.8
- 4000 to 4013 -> 0.0 A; 32.2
